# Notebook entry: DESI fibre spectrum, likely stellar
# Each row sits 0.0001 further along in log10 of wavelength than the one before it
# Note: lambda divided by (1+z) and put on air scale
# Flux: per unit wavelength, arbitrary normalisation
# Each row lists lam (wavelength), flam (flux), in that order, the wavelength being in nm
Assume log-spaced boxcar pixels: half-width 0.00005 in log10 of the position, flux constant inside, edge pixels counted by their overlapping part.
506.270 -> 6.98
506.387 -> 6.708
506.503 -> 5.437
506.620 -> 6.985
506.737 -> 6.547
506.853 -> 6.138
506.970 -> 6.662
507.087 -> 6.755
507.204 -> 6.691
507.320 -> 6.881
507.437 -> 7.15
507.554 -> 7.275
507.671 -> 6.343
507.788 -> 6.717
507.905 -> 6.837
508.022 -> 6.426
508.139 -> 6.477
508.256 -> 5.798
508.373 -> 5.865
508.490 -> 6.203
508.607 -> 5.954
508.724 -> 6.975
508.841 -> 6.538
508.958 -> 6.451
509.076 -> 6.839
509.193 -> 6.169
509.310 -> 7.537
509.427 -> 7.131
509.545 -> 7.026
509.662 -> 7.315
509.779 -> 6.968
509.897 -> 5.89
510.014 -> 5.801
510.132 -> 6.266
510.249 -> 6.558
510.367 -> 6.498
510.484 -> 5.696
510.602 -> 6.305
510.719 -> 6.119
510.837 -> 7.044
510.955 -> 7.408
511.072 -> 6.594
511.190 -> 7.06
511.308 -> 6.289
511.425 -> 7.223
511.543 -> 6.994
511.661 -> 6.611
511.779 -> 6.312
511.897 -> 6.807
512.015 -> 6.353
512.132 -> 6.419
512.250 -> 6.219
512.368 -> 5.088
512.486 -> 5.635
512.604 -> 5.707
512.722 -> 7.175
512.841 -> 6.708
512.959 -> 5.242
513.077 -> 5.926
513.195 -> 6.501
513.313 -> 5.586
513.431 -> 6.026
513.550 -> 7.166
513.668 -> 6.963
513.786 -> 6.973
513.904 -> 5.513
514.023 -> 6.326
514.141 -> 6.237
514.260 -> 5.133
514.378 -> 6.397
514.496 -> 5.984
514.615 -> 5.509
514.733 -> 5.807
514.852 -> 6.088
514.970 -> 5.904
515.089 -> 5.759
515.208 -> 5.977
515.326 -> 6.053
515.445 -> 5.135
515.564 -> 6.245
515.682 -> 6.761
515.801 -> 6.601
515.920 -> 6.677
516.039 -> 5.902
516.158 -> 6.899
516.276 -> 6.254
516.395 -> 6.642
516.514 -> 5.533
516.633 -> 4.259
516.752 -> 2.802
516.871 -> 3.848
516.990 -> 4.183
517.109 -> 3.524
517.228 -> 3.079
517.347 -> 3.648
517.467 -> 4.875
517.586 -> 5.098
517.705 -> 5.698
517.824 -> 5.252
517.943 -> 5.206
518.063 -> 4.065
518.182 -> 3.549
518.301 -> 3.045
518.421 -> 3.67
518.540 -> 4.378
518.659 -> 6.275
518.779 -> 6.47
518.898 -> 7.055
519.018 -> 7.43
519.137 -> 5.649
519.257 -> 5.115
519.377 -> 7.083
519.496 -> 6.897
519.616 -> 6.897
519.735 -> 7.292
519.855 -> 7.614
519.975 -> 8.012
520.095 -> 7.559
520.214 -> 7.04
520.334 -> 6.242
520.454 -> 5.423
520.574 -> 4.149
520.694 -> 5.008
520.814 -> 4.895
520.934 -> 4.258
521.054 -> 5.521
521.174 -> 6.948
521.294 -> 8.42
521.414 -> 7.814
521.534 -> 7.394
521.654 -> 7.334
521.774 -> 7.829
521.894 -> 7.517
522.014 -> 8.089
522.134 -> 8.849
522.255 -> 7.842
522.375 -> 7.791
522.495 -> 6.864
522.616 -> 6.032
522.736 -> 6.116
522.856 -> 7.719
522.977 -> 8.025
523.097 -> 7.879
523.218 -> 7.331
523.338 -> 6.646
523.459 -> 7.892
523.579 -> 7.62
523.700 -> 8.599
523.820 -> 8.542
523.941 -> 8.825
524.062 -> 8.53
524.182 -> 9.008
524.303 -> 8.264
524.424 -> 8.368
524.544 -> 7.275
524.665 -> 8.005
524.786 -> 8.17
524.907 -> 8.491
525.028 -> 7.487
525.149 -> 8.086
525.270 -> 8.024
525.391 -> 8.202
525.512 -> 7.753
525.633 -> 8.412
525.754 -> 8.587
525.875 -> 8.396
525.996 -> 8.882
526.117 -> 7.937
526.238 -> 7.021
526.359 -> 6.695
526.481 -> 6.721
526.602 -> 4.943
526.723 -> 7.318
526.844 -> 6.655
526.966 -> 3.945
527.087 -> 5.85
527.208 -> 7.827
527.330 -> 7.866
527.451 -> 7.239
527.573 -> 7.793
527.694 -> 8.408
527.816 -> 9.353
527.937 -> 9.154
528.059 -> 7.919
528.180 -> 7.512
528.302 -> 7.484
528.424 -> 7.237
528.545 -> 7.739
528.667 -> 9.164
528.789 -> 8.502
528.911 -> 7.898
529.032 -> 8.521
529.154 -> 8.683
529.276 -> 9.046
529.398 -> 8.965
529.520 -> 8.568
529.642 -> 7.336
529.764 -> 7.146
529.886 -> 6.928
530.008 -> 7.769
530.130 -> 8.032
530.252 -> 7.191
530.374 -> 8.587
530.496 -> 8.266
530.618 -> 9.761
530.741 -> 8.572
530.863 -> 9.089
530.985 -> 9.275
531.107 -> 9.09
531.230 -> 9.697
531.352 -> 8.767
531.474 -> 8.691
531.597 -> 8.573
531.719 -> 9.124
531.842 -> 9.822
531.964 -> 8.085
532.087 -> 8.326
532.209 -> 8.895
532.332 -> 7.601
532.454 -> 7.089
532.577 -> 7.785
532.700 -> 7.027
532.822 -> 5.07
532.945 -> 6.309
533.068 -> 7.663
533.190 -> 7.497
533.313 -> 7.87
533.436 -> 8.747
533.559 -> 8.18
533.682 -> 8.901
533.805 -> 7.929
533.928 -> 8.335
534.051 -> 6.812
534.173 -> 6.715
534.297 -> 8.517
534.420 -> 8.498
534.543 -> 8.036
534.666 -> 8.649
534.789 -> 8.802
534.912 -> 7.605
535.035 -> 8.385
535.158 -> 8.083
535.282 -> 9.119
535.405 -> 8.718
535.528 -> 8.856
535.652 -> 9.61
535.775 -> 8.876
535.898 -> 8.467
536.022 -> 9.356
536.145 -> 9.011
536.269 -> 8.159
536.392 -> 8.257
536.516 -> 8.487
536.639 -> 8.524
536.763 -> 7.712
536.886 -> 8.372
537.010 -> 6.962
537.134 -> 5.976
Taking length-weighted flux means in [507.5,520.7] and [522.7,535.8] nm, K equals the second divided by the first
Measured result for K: 1.33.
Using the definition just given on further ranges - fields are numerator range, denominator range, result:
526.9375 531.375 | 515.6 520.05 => 1.48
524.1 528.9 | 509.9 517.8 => 1.31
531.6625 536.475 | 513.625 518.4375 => 1.53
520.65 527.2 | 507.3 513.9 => 1.14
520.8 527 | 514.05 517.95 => 1.39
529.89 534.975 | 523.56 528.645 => 1.05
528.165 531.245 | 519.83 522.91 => 1.21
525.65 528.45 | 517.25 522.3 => 1.21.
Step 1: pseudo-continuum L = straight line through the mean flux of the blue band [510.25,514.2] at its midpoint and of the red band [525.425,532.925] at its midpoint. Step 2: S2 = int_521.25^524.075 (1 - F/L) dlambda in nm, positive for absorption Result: -0.138 nm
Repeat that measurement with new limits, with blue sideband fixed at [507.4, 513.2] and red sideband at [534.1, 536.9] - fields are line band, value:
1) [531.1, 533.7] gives 0.04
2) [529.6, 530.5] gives 0.05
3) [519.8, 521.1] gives 0.23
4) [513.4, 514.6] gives 0.09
